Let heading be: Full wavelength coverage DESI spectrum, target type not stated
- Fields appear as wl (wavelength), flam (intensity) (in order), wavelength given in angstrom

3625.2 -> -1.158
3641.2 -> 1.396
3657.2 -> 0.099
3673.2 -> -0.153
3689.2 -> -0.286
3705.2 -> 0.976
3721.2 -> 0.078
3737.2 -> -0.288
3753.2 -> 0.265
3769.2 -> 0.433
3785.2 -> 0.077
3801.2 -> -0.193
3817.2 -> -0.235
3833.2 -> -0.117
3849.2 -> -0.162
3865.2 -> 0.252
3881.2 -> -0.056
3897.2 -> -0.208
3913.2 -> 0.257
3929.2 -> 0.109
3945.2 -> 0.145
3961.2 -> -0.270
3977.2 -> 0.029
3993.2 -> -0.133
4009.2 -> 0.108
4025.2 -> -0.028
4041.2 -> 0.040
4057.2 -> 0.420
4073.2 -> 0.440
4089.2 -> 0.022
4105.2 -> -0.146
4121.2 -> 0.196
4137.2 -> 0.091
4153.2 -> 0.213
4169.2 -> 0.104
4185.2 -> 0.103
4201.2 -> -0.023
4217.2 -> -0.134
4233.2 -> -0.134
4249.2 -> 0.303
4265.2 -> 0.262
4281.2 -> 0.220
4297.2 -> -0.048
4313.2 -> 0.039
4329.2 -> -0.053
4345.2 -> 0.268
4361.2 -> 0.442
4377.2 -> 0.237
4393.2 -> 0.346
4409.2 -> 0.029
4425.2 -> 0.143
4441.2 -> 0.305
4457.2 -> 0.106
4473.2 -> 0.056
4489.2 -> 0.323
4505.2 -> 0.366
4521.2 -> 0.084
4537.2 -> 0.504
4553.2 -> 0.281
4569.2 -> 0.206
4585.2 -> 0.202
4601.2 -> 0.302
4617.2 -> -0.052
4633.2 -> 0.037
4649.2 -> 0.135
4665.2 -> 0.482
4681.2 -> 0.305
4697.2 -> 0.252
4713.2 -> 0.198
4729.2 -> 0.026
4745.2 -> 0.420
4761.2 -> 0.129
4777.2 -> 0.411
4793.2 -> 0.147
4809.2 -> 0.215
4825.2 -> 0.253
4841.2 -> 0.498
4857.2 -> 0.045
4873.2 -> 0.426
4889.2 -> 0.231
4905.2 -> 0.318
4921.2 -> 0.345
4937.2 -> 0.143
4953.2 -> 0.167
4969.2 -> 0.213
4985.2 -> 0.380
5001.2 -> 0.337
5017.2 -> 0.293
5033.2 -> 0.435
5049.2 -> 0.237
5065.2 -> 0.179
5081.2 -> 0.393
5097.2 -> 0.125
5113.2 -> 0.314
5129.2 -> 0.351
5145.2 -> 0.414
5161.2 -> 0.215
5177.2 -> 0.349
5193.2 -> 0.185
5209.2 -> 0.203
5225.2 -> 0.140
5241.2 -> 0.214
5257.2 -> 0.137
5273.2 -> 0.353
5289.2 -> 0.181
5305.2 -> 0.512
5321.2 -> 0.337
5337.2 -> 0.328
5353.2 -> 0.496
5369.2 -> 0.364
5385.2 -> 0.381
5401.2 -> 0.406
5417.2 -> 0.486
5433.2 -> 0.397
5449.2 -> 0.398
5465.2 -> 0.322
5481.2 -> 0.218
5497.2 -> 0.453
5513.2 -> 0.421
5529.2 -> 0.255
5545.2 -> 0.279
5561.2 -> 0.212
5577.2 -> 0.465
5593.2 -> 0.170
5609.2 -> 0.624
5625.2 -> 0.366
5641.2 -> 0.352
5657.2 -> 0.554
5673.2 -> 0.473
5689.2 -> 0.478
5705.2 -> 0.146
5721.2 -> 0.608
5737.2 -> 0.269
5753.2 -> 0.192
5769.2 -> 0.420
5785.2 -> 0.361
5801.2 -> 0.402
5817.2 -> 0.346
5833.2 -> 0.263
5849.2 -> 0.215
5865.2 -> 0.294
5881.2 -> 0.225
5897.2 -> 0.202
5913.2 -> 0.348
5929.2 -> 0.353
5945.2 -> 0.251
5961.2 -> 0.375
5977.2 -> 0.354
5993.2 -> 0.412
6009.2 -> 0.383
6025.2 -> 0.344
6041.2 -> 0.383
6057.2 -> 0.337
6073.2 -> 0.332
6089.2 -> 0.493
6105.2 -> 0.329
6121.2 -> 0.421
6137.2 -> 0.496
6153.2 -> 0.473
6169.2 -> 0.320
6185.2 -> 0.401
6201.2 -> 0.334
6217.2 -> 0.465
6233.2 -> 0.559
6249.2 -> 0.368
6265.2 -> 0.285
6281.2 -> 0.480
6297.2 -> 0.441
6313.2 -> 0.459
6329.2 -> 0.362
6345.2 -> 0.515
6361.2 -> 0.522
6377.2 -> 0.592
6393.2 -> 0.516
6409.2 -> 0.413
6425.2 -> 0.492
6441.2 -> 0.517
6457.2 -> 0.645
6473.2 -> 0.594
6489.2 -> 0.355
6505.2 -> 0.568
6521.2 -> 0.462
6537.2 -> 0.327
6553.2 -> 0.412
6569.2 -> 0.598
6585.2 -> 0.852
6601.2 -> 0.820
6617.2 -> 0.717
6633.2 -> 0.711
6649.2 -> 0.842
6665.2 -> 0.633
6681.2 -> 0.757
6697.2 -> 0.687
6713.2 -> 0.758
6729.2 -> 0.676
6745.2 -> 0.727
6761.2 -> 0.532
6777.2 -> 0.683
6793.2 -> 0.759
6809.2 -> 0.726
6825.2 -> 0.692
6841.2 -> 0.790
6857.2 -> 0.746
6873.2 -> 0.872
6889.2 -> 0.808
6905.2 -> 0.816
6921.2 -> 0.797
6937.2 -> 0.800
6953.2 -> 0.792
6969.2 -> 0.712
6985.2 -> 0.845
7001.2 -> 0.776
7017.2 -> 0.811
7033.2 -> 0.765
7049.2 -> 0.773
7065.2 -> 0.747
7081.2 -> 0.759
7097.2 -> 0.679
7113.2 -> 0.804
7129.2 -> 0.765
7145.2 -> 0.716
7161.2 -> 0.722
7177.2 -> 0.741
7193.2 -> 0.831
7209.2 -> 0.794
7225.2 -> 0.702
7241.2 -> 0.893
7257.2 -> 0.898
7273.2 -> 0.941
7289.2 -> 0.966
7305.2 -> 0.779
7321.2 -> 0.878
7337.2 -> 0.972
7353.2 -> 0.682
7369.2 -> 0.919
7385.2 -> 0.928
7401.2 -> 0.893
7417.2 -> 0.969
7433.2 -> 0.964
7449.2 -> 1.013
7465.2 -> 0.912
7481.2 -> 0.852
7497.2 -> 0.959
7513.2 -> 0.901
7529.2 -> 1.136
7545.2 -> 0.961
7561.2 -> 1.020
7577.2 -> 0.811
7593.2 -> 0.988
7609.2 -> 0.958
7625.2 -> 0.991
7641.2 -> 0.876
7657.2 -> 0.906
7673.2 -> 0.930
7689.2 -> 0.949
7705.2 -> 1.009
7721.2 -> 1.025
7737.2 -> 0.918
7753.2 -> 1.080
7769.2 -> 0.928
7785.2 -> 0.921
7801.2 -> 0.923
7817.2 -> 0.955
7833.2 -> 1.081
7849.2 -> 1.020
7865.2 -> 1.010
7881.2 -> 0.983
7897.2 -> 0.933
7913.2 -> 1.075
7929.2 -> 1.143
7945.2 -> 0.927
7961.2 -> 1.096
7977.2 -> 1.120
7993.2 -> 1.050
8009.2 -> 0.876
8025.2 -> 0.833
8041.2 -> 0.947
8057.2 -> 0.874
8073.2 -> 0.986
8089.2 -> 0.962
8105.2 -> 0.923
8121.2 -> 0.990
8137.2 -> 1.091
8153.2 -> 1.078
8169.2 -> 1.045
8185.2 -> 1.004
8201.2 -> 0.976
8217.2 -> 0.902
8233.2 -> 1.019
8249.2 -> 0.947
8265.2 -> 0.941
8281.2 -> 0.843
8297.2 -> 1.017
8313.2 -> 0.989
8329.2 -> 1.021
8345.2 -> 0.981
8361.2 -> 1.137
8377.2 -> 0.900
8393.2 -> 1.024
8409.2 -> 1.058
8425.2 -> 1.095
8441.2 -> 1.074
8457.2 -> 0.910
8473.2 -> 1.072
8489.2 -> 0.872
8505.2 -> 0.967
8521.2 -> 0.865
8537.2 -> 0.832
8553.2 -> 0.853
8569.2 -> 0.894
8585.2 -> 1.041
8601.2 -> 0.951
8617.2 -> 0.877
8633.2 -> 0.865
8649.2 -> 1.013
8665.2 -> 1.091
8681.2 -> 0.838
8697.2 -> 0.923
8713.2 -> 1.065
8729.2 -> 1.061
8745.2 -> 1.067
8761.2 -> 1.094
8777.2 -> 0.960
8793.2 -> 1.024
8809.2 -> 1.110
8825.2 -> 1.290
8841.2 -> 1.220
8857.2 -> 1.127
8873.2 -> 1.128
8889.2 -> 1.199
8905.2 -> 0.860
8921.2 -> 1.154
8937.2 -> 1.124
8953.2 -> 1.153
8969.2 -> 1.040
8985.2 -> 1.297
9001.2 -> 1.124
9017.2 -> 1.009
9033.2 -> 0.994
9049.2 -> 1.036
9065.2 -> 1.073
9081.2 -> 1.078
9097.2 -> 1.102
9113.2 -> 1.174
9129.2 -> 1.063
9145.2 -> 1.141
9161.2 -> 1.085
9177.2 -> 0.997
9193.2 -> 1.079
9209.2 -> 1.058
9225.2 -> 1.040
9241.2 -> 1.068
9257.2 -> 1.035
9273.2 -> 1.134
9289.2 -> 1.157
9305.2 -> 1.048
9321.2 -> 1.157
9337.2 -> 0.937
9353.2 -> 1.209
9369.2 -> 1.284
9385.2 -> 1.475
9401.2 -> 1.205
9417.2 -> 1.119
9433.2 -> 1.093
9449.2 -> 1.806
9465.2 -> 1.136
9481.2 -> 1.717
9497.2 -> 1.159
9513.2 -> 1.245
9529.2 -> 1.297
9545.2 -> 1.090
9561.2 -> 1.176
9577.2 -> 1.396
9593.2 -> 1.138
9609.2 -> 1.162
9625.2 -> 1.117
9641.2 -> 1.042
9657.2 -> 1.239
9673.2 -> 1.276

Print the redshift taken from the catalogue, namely 0.65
